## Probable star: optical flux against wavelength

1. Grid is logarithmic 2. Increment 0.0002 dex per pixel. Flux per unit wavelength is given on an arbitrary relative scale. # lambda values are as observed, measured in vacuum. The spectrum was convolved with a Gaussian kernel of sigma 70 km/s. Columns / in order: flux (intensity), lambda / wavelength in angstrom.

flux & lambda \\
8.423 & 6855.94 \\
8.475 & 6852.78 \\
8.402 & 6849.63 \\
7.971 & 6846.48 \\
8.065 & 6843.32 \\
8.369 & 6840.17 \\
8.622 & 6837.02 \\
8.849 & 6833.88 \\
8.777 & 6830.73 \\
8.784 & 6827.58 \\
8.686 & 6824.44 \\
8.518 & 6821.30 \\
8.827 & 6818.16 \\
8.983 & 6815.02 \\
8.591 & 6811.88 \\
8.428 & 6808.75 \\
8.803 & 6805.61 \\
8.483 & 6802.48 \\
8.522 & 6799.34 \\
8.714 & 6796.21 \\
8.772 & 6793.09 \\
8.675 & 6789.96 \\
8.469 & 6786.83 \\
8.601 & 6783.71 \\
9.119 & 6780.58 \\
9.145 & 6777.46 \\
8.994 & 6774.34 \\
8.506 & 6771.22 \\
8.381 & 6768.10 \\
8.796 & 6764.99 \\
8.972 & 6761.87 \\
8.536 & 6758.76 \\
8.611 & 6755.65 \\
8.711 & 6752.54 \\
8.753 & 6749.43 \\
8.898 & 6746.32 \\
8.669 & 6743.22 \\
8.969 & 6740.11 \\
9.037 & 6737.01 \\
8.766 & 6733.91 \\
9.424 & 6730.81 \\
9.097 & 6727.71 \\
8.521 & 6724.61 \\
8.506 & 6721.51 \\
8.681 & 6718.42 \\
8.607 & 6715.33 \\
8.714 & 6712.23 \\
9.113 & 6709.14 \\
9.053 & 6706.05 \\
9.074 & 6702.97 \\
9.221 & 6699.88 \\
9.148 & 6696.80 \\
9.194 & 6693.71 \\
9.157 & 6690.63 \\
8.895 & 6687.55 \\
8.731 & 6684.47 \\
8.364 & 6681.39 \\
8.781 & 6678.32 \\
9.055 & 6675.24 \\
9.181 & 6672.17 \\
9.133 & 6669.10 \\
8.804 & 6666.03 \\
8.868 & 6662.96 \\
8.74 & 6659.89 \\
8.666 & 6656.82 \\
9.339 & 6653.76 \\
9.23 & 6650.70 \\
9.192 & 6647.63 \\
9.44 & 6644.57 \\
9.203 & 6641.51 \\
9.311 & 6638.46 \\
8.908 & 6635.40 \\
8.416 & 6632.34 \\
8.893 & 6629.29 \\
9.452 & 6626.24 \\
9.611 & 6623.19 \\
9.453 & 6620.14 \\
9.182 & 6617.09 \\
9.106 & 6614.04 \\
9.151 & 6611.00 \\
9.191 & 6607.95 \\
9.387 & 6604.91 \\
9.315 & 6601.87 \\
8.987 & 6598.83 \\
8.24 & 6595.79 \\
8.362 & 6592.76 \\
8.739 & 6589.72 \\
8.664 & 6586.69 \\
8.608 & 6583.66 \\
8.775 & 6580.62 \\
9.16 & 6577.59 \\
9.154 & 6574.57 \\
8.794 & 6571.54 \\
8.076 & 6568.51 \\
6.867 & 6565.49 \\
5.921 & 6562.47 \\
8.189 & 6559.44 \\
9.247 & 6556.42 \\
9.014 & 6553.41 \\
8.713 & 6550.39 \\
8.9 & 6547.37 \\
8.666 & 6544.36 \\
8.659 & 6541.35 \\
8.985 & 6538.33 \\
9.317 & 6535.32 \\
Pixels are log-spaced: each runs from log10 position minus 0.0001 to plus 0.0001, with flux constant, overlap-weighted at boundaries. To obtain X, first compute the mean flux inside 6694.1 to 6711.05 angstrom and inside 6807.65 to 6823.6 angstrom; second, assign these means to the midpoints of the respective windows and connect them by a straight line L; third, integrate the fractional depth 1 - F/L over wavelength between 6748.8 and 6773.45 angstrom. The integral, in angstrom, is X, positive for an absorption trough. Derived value 0.6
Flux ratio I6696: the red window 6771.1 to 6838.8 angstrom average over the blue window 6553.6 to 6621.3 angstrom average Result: 1.0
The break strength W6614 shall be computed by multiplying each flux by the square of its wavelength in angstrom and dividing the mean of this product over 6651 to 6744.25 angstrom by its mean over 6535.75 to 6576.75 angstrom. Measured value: 1.1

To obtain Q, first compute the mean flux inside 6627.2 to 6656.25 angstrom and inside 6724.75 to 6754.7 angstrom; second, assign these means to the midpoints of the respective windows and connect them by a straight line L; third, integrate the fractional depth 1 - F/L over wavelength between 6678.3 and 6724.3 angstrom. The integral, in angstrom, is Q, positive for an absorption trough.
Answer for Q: 0.5 angstrom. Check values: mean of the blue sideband 9.1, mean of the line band 8.88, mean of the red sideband 8.9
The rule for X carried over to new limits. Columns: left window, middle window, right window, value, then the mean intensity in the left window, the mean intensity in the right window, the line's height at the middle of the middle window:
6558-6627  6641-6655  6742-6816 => -0.9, 8.71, 8.71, 8.71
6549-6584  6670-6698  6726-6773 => -1.0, 8.37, 8.81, 8.65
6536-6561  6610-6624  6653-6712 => -0.6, 8.81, 8.96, 8.89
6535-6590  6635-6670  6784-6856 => -2.2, 8.53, 8.58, 8.55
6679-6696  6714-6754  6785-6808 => -0.2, 8.88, 8.63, 8.77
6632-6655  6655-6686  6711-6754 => 0.7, 9.16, 8.81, 9.06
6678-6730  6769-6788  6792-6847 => -0.2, 8.88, 8.61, 8.71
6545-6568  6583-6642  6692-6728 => -4.1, 8.14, 8.9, 8.42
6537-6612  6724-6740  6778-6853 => -0.7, 8.63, 8.61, 8.62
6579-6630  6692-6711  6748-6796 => -0.6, 9.01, 8.74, 8.85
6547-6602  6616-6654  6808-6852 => -3.1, 8.48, 8.56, 8.5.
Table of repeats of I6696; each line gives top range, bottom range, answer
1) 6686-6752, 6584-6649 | 0.99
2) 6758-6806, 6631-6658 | 0.96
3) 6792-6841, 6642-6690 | 0.97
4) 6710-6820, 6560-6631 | 1.00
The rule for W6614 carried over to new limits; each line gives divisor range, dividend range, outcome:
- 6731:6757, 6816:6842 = 1.01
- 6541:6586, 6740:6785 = 1.10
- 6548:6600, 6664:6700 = 1.10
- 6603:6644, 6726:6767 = 1.00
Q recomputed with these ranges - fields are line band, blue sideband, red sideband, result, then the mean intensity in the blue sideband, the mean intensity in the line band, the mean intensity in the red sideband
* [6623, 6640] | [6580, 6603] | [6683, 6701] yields -0.4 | 8.7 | 9.06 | 9.05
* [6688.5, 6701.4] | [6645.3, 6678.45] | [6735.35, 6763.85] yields -0.3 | 9.02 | 9.17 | 8.8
